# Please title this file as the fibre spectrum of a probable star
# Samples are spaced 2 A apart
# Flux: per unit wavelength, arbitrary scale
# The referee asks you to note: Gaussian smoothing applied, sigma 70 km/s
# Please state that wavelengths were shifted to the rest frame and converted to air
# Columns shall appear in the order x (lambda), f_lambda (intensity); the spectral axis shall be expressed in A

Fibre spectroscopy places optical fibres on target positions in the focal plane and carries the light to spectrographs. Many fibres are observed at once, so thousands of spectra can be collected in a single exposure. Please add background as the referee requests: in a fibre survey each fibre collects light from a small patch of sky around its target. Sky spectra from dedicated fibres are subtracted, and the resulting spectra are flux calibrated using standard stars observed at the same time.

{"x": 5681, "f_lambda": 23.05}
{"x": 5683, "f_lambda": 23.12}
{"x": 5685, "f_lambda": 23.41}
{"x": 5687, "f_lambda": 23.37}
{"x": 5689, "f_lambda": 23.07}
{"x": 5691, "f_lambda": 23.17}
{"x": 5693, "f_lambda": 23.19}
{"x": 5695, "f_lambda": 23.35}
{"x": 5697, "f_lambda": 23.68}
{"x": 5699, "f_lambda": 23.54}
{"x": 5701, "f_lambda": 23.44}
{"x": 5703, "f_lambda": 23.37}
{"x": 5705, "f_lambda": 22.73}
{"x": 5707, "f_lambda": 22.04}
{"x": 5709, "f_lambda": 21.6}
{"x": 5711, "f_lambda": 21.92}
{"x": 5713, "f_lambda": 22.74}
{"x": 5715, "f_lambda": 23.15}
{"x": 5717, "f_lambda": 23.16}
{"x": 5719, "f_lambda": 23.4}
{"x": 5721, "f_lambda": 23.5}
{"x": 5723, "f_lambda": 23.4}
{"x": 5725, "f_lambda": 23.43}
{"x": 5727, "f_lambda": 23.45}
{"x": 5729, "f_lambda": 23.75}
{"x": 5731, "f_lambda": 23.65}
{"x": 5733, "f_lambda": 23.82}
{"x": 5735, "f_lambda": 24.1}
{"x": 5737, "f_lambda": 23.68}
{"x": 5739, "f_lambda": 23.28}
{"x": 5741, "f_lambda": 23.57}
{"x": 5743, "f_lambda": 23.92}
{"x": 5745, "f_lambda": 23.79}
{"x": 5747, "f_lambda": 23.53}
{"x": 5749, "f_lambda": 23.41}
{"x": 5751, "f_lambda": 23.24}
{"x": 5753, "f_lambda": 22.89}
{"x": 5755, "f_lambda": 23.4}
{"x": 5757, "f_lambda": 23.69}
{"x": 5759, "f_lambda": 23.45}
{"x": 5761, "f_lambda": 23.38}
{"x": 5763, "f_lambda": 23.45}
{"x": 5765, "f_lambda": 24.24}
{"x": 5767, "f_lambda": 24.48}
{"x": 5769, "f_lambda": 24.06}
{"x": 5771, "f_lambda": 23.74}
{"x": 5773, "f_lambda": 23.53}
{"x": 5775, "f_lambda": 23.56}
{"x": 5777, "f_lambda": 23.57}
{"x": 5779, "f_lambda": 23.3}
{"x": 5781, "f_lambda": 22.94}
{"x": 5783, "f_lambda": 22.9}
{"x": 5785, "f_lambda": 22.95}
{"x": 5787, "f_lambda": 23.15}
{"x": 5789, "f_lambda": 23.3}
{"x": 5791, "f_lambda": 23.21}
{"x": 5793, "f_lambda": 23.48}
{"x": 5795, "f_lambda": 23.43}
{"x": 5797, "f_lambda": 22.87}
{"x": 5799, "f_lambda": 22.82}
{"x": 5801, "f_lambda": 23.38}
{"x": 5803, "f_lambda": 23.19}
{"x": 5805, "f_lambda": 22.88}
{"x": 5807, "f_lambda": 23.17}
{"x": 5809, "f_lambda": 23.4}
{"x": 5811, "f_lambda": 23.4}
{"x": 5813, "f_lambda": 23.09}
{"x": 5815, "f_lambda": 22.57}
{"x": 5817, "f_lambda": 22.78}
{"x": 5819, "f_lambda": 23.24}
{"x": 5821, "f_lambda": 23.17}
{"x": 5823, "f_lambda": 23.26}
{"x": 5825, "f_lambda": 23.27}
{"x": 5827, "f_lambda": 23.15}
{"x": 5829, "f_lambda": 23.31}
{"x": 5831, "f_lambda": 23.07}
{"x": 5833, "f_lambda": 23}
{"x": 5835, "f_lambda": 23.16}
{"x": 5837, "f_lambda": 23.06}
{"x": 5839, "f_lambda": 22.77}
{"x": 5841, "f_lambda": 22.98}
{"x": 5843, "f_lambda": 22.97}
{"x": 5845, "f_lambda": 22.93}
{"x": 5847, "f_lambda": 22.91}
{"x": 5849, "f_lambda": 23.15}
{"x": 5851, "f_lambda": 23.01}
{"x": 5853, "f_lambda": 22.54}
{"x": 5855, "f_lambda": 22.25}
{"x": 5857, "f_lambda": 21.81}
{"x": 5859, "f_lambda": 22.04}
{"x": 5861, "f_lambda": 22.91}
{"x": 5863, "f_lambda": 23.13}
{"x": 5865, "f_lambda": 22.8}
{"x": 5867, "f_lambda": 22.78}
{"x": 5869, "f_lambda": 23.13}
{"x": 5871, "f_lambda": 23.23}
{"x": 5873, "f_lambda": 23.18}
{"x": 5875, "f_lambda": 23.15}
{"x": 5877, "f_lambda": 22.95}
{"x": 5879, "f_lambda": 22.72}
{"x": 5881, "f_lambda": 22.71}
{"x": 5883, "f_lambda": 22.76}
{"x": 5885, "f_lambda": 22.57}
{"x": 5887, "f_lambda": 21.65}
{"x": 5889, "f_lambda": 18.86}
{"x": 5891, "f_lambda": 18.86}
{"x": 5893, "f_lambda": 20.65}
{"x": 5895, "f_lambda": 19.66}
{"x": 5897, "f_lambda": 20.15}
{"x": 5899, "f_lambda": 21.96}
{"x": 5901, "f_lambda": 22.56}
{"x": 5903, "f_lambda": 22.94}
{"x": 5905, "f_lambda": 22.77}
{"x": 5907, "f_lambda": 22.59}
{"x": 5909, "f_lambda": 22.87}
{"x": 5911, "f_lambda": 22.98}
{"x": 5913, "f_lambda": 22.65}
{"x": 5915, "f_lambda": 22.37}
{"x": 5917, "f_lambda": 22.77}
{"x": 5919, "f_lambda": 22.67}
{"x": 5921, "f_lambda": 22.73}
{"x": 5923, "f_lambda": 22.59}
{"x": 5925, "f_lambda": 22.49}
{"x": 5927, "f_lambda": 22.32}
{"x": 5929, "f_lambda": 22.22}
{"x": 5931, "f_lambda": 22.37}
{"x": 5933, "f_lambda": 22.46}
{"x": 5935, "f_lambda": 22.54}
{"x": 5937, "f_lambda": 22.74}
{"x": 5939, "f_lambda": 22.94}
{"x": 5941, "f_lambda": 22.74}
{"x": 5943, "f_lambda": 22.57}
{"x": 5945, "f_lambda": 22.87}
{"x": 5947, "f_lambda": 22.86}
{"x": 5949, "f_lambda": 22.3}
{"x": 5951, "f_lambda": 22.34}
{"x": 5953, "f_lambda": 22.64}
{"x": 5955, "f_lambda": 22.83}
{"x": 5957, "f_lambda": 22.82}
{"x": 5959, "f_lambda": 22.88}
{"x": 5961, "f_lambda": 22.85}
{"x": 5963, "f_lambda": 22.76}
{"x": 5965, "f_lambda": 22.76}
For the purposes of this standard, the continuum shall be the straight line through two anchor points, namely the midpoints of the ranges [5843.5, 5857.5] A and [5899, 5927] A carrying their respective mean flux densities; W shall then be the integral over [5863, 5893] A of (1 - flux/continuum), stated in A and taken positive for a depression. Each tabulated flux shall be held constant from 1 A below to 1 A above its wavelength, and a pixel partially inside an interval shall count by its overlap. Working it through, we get 0.6 A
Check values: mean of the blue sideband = 22.7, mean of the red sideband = 22.7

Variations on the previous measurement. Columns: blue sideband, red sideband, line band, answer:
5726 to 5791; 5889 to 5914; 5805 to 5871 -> -1.4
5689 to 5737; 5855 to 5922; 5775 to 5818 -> -0.8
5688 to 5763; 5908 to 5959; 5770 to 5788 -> -0.1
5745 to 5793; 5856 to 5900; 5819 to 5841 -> -0.5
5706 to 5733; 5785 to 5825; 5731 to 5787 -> -1.1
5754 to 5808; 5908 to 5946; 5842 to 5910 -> 1.9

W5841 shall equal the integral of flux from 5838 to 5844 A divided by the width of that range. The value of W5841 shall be 22.9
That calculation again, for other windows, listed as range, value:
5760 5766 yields 23.7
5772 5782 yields 23.4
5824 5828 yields 23.2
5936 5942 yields 22.8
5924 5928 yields 22.4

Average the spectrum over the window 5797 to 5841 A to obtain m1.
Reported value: 23.1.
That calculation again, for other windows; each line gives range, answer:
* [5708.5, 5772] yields 23.5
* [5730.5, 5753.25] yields 23.6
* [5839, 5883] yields 22.8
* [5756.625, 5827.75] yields 23.3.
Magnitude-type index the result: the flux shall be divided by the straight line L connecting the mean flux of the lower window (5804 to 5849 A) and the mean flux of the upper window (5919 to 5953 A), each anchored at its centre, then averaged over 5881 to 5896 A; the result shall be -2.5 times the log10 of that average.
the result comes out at 0.10 mag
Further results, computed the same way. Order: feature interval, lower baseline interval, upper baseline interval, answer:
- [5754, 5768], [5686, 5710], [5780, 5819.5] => -0.030 mag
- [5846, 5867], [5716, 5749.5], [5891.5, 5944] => 0.003 mag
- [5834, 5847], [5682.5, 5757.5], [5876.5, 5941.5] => -0.020 mag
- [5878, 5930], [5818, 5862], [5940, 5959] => 0.037 mag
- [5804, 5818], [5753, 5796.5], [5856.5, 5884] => 0.009 mag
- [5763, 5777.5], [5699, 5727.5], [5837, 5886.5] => -0.045 mag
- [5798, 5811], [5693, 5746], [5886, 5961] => -0.015 mag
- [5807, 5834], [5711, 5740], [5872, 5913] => -0.026 mag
